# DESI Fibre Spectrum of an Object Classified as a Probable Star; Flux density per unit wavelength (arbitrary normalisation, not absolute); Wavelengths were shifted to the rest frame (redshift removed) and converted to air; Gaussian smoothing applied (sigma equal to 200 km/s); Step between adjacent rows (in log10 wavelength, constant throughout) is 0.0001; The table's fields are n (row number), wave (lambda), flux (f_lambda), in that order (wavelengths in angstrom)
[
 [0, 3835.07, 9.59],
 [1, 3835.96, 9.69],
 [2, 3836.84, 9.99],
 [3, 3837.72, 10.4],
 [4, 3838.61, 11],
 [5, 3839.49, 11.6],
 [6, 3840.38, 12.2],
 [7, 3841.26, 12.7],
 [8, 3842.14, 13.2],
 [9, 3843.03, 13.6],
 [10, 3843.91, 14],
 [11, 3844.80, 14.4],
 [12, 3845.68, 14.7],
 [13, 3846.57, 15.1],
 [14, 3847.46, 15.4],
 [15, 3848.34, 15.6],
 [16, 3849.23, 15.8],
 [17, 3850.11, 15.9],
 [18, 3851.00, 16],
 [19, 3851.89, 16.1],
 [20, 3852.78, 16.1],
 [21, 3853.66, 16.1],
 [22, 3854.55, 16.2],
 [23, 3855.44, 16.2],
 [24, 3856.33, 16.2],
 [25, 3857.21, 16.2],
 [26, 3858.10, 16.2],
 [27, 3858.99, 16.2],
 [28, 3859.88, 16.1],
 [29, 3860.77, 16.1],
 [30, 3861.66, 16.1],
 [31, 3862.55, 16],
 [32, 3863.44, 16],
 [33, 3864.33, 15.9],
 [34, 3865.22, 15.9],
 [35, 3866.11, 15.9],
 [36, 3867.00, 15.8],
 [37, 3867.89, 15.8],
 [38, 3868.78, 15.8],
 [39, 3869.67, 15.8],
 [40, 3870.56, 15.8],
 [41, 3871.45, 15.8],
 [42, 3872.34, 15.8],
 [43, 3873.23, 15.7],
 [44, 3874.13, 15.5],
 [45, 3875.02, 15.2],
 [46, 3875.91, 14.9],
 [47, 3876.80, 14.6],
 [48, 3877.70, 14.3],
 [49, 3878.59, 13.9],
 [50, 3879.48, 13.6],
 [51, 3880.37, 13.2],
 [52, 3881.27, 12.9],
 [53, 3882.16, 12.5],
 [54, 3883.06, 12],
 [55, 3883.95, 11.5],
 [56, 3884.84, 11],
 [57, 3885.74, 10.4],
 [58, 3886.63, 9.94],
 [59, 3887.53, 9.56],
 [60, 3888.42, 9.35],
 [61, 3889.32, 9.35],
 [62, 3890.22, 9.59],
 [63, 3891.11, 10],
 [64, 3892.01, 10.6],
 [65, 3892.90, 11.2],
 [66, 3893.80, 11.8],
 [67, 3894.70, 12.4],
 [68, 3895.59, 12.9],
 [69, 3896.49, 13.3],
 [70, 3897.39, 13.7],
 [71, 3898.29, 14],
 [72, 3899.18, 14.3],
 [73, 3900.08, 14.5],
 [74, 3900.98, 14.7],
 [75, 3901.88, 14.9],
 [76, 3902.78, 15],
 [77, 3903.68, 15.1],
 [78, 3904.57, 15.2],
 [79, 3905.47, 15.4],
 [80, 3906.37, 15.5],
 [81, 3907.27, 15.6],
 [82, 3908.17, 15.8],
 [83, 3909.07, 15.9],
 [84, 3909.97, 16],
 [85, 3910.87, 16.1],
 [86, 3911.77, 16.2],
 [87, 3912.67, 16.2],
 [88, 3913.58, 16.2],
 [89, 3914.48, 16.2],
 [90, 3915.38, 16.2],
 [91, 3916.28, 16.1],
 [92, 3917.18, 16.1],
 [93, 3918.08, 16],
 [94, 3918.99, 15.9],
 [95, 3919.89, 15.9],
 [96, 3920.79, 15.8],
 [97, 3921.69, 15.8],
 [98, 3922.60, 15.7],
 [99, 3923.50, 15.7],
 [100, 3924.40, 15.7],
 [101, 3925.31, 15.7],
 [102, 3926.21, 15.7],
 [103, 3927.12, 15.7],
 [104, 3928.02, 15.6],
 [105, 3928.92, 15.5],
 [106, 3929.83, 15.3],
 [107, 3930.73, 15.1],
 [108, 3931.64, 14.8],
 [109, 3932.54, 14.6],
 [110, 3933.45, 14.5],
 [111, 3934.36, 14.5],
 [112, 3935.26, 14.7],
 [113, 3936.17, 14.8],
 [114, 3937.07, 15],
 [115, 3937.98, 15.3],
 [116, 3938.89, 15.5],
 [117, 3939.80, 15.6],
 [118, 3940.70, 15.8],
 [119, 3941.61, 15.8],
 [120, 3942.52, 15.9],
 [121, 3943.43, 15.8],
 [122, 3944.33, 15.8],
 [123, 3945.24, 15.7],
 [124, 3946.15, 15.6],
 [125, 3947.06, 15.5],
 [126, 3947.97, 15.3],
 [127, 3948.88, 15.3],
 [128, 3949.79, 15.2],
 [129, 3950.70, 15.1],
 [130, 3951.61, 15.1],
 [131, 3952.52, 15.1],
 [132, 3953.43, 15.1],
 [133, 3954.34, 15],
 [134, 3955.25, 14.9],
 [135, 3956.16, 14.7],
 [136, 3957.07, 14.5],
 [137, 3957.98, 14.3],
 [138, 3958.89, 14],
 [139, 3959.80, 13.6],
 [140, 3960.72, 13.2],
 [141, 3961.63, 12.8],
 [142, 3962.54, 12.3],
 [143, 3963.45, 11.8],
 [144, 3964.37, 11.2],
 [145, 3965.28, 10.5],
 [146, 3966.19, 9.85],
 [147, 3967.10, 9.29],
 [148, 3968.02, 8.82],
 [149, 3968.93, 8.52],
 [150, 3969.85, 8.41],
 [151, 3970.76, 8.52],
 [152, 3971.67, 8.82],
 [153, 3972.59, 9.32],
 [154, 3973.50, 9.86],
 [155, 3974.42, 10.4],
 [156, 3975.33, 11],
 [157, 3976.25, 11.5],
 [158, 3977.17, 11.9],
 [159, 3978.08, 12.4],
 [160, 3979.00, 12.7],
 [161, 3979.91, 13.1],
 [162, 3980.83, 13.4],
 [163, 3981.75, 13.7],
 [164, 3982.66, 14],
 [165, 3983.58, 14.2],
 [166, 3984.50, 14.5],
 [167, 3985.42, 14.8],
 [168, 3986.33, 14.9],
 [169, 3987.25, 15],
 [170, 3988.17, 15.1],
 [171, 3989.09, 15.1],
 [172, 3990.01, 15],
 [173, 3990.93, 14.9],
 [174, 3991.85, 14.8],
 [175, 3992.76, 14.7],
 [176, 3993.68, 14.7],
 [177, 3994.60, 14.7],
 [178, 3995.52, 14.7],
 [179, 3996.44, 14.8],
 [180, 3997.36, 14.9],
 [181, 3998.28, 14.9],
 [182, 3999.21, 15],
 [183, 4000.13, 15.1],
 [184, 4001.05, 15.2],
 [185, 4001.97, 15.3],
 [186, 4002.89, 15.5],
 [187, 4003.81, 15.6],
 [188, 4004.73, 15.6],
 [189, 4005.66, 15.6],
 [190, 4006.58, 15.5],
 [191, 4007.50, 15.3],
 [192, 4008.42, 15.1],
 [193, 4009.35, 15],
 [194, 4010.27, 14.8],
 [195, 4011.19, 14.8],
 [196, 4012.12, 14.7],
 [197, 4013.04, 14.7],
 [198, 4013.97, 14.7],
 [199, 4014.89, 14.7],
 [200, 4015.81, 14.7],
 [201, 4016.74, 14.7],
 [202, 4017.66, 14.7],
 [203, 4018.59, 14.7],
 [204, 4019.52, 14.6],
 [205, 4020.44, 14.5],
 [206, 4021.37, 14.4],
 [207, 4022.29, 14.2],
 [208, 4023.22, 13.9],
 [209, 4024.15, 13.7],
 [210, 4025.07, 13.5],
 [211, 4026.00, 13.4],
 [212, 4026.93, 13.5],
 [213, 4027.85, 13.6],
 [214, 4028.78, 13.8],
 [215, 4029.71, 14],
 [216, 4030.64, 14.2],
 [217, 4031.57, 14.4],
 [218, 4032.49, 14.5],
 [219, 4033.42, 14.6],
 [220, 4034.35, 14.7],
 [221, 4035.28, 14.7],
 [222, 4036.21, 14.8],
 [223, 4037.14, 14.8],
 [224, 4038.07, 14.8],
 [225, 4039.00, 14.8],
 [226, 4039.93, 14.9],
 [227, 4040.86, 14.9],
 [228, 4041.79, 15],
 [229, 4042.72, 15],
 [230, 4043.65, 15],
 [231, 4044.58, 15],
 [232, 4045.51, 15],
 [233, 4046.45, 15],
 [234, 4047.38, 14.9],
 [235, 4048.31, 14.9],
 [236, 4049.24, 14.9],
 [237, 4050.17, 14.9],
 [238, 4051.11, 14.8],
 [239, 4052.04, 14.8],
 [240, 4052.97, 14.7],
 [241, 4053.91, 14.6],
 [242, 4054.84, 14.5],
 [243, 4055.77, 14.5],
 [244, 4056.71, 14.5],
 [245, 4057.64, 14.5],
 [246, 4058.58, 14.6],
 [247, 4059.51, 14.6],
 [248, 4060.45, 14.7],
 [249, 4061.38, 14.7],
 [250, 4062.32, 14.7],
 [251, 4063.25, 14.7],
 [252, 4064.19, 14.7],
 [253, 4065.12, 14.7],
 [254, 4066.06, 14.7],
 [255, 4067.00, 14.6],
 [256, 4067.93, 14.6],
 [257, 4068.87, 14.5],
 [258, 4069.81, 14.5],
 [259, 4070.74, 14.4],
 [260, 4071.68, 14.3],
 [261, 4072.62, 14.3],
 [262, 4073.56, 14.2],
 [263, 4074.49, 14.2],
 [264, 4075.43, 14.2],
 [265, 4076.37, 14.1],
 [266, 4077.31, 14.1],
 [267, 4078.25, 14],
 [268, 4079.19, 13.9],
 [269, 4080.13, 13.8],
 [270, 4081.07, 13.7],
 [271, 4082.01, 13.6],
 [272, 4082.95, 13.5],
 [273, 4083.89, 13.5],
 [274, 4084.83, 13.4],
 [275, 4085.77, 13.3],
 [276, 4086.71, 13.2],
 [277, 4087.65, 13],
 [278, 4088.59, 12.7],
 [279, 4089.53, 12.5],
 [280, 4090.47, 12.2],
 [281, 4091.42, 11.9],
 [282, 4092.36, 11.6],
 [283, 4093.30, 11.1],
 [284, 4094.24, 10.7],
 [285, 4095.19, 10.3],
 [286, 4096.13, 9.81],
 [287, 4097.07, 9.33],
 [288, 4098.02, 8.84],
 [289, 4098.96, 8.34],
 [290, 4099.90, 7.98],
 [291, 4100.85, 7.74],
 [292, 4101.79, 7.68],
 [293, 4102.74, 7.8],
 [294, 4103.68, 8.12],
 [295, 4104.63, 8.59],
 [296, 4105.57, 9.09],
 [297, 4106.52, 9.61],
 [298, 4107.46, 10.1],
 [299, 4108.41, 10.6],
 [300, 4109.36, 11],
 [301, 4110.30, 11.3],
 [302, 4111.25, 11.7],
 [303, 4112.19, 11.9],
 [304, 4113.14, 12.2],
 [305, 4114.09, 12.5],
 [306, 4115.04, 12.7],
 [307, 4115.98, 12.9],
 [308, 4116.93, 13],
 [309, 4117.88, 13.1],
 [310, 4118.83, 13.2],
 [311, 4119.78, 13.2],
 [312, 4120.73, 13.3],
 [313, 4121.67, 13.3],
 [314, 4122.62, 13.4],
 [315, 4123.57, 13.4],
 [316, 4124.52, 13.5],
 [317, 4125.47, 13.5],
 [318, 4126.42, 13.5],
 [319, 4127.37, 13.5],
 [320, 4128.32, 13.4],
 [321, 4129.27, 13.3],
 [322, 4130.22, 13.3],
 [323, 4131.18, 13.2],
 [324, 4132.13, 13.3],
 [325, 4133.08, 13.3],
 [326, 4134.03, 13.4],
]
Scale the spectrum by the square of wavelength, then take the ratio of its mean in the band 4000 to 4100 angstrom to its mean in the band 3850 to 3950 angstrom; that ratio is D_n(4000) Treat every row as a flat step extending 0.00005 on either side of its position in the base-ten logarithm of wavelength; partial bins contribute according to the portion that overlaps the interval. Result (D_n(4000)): 1.02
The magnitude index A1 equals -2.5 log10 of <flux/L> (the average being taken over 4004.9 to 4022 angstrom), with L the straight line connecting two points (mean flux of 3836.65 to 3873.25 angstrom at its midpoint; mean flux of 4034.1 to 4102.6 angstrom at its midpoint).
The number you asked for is -0.070 mag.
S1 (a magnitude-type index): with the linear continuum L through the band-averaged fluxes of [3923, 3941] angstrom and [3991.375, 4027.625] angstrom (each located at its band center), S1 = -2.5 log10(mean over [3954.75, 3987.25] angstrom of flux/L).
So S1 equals 0.233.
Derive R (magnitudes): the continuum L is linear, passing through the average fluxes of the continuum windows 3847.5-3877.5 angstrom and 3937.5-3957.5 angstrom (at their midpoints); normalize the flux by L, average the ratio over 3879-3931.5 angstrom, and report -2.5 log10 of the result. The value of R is 0.11 mag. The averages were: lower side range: 15.8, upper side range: 15.3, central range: 14.1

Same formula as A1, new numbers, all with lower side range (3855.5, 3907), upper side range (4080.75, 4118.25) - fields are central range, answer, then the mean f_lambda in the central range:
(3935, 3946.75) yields -0.17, 15.5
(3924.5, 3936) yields -0.14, 15.1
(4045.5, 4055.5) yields -0.25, 14.8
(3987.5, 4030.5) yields -0.19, 14.7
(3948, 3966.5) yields -0.06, 13.7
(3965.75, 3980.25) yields 0.24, 10.3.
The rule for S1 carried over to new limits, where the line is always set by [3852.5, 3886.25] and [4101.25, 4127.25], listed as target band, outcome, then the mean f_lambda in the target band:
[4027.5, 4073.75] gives -0.17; 14.6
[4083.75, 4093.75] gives -0.05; 12.6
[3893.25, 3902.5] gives 0.07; 13.6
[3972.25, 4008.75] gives -0.06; 14.1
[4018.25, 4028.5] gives -0.09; 14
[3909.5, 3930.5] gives -0.11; 15.9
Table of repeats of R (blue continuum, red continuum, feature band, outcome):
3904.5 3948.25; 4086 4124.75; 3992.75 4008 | -0.10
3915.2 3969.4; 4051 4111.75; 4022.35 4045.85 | -0.09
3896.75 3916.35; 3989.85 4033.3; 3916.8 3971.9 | 0.07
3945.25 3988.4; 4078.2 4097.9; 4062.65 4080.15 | -0.16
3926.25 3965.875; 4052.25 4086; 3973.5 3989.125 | 0.10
